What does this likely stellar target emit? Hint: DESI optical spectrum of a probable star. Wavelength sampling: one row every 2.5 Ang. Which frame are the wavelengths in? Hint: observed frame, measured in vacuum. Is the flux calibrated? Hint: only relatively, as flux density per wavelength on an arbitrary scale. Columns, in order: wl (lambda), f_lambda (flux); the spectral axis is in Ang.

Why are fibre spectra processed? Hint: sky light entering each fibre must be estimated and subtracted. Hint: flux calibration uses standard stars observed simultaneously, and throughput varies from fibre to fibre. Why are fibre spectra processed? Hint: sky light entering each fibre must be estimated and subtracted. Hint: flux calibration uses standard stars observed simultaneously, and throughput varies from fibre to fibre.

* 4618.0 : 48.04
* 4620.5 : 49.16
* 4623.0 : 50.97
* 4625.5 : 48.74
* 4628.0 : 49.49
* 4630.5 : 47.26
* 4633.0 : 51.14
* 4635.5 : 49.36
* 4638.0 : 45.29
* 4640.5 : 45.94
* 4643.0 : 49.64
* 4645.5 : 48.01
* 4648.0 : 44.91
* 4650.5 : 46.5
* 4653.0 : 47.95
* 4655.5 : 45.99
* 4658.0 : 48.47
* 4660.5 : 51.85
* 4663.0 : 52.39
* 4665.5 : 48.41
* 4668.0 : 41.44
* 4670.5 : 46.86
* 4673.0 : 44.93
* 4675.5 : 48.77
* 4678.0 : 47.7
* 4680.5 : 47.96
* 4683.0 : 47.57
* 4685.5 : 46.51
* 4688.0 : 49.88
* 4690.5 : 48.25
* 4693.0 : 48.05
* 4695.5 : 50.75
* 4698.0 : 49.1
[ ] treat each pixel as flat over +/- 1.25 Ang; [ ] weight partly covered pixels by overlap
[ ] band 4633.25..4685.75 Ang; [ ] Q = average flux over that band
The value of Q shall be 47.5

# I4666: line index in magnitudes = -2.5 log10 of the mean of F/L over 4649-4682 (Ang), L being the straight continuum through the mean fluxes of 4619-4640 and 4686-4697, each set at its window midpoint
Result 0.03 mag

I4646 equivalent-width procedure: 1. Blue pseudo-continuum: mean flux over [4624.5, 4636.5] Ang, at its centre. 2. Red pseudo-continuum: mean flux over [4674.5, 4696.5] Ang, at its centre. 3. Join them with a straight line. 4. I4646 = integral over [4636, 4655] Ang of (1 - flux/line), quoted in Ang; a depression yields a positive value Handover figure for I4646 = 0.78 Ang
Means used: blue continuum 49.2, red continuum 48.4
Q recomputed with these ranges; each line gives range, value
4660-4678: 47.6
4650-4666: 48.9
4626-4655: 47.8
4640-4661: 47.6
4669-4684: 47.2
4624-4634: 49.2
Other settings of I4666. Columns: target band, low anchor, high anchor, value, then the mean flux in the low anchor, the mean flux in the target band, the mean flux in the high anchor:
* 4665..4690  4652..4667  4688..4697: 0.048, 49.1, 47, 49.1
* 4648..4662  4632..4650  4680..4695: -0.003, 47.7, 47.9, 48.2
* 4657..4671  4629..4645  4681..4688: -0.010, 48.1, 48.3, 47.6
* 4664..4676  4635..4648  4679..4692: 0.040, 47.3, 46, 48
